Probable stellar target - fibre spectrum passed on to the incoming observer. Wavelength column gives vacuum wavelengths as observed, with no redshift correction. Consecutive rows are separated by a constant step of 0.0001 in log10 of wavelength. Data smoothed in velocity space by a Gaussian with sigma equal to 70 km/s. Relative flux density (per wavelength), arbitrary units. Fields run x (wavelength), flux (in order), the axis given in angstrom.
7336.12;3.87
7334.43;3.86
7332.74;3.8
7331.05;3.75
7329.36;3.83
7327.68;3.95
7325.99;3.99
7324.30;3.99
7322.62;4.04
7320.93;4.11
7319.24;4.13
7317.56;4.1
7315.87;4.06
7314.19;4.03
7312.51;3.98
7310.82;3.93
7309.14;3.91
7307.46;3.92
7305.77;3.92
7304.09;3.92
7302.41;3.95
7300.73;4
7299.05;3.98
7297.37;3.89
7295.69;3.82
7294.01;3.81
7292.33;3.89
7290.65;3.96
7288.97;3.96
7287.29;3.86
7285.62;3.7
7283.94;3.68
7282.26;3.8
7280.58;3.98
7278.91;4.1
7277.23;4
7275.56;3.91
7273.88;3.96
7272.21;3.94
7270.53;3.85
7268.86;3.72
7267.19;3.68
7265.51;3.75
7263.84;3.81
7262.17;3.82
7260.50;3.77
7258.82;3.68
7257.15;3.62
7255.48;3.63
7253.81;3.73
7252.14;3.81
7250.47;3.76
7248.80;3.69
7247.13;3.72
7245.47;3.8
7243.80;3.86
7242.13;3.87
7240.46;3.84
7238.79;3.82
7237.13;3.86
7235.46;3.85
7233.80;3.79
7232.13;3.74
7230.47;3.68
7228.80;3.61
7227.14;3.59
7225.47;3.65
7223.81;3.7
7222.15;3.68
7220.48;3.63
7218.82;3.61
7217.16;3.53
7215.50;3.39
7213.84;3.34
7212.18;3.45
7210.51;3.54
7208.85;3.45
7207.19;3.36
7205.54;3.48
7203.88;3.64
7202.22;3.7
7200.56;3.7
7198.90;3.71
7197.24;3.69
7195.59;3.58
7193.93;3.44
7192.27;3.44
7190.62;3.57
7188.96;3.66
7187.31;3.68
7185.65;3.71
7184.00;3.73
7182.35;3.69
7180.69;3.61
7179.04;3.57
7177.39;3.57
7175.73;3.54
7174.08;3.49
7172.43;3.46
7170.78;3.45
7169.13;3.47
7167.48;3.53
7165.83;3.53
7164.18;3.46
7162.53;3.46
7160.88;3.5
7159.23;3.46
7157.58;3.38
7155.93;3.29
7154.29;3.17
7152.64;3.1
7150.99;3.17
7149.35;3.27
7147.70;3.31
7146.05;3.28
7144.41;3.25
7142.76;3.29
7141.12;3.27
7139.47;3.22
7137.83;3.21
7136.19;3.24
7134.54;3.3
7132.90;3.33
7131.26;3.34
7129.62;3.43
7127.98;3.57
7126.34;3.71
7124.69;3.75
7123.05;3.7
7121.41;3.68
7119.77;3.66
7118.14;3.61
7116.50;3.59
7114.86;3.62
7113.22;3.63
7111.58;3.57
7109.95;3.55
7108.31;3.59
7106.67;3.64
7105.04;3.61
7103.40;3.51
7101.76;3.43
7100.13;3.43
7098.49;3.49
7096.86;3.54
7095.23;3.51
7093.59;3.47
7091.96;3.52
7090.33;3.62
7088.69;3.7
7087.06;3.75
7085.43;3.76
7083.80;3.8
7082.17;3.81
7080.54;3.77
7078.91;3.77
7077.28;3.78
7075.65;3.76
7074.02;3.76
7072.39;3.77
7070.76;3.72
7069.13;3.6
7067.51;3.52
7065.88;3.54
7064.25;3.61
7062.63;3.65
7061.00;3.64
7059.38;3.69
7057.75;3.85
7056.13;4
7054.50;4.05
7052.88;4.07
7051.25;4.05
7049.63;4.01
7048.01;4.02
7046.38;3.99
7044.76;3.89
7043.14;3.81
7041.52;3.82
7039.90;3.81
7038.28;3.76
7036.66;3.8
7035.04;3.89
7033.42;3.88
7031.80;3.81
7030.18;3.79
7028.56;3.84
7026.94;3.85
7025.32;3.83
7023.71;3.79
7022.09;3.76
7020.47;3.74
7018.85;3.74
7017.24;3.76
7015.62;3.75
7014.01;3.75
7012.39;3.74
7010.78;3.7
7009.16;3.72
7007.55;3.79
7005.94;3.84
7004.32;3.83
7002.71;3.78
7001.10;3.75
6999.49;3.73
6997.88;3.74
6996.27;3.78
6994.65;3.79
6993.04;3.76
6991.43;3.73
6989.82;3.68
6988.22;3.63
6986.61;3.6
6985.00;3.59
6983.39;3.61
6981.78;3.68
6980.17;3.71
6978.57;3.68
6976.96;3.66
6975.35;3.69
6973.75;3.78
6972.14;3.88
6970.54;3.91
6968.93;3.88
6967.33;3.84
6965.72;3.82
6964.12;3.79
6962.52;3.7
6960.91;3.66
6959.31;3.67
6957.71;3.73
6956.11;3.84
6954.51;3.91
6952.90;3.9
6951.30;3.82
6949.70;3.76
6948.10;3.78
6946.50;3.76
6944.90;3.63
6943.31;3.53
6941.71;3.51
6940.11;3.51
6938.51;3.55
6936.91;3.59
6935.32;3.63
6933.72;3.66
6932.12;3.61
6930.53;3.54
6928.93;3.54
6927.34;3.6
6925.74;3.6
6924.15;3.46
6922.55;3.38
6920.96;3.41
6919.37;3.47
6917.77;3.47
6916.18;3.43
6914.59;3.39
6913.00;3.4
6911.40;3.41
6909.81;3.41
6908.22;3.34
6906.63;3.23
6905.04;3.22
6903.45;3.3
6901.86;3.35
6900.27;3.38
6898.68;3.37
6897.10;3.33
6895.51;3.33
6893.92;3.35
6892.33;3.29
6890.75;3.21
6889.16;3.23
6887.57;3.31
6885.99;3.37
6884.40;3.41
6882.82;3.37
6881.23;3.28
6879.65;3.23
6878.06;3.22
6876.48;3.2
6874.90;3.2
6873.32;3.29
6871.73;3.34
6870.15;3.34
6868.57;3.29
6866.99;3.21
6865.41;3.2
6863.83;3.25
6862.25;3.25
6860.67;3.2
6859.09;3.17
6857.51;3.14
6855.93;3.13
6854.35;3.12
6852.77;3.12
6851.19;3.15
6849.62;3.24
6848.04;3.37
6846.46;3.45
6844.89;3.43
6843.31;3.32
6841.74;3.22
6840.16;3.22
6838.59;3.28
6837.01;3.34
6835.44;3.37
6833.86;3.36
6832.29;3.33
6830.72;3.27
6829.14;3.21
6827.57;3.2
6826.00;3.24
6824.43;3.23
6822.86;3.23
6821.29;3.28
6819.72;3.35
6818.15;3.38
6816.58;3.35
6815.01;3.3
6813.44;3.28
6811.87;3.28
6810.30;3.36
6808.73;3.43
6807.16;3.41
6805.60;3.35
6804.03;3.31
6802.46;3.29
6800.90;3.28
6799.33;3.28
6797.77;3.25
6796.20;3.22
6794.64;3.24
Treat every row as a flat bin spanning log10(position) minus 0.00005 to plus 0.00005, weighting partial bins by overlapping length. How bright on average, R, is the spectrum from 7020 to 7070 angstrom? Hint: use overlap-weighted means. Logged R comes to 3.82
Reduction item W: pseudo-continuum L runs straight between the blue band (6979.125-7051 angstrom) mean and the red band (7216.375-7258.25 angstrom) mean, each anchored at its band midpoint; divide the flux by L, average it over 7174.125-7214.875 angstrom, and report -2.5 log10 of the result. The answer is 0.05 mag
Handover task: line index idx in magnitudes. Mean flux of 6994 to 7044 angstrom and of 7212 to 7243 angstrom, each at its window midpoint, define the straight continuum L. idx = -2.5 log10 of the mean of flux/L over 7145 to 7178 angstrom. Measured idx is 0.10 mag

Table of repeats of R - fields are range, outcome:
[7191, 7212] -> 3.56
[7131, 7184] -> 3.39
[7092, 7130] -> 3.58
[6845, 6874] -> 3.24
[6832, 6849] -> 3.33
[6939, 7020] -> 3.74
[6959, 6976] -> 3.79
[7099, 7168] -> 3.44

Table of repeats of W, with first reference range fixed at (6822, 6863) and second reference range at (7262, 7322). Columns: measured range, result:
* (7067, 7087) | -0.04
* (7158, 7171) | 0.07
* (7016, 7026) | -0.08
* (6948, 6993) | -0.09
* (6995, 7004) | -0.08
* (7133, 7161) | 0.13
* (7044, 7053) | -0.13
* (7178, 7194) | 0.04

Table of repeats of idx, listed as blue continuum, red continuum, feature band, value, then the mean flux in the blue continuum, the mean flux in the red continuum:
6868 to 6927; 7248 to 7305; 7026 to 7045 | -0.090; 3.34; 3.84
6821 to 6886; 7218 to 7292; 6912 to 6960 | -0.072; 3.26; 3.78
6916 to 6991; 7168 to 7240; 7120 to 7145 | 0.060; 3.66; 3.6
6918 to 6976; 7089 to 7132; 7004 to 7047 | -0.052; 3.67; 3.57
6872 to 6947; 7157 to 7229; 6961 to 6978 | -0.104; 3.41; 3.56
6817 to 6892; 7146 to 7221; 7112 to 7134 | -0.039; 3.27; 3.5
